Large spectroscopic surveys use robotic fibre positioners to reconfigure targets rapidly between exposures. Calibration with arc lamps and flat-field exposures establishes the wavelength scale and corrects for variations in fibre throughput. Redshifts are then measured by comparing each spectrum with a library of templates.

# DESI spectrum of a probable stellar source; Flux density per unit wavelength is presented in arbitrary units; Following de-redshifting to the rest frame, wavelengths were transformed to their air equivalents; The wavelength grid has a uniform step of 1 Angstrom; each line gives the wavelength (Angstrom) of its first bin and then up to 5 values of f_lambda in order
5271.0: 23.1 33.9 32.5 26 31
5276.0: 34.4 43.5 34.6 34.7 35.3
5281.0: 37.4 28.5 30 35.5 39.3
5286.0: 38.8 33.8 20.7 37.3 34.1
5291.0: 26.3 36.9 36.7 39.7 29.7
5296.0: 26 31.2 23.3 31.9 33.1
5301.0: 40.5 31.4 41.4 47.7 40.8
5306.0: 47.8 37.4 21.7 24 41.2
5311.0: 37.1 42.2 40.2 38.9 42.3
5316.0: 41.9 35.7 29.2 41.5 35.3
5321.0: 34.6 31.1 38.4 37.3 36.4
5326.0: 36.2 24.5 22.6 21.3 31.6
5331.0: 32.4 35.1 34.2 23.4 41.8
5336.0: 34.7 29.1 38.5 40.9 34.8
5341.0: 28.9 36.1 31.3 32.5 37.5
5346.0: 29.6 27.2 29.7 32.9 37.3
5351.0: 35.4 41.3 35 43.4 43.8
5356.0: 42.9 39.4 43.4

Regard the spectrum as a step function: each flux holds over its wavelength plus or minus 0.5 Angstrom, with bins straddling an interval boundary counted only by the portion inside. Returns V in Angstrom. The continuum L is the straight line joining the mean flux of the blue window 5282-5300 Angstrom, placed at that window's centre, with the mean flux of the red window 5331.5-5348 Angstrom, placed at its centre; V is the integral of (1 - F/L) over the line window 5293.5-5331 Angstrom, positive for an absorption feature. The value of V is -2.3 Angstrom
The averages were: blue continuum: 32.3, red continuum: 33.4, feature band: 34.8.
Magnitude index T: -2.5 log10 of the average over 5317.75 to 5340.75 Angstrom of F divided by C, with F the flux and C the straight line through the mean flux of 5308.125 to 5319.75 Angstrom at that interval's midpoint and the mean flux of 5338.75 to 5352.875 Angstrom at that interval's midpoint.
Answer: 0.07 mag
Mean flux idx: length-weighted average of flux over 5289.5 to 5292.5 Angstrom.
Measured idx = 32.4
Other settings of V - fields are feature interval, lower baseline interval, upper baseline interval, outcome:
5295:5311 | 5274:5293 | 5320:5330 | -0.87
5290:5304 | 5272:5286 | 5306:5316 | 0.90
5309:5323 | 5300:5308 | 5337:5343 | 0.20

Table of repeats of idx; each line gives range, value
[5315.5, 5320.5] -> 36.7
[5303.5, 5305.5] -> 44.2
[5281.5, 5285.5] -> 33.3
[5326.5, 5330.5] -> 25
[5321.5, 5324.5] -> 35.6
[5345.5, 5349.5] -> 29.9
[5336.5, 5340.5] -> 35.8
